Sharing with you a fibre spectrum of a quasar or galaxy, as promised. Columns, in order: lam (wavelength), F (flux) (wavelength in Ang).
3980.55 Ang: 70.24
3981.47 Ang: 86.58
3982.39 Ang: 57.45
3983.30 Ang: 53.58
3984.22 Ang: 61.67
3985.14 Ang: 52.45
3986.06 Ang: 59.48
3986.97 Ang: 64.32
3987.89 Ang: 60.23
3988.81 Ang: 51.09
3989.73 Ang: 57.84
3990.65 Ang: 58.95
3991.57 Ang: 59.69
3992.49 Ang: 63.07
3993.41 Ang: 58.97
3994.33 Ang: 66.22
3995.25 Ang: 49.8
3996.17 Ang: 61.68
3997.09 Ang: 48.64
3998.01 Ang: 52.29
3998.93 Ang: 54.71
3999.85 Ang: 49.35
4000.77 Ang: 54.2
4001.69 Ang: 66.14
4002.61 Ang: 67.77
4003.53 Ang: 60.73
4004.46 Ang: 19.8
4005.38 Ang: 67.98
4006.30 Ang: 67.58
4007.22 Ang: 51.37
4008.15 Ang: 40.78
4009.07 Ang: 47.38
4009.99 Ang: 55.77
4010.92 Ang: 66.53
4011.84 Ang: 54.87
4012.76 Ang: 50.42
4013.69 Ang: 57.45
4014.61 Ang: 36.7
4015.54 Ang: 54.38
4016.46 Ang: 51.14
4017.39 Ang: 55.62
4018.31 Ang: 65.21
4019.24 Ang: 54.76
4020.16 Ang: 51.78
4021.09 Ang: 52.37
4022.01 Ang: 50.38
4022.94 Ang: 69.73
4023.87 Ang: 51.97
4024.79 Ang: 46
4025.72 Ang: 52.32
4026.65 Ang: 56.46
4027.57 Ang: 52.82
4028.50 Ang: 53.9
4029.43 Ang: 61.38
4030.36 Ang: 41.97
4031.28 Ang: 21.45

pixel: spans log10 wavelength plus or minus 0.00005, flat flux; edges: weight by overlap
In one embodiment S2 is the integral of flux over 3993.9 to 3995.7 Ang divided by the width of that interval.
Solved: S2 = 57.9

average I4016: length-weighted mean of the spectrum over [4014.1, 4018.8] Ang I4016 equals 52.7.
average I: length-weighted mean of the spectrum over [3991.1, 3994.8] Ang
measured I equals 61.9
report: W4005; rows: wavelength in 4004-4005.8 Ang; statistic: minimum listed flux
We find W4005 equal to 19.8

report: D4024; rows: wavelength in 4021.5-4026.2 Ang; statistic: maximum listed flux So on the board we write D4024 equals 69.73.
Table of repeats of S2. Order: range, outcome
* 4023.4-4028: 52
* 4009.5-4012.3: 59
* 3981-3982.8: 72.1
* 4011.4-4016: 50.7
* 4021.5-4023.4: 59.9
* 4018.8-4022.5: 52.5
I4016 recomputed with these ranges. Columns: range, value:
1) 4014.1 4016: 45.9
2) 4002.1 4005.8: 54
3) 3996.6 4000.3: 51.4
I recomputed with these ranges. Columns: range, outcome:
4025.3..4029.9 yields 55.4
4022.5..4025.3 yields 55.7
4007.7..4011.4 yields 52.7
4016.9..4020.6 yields 56.9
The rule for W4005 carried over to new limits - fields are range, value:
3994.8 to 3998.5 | 48.64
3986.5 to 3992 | 51.09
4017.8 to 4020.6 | 51.78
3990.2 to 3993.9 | 58.95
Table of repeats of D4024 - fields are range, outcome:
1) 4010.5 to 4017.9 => 66.53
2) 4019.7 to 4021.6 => 52.37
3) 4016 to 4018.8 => 65.21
